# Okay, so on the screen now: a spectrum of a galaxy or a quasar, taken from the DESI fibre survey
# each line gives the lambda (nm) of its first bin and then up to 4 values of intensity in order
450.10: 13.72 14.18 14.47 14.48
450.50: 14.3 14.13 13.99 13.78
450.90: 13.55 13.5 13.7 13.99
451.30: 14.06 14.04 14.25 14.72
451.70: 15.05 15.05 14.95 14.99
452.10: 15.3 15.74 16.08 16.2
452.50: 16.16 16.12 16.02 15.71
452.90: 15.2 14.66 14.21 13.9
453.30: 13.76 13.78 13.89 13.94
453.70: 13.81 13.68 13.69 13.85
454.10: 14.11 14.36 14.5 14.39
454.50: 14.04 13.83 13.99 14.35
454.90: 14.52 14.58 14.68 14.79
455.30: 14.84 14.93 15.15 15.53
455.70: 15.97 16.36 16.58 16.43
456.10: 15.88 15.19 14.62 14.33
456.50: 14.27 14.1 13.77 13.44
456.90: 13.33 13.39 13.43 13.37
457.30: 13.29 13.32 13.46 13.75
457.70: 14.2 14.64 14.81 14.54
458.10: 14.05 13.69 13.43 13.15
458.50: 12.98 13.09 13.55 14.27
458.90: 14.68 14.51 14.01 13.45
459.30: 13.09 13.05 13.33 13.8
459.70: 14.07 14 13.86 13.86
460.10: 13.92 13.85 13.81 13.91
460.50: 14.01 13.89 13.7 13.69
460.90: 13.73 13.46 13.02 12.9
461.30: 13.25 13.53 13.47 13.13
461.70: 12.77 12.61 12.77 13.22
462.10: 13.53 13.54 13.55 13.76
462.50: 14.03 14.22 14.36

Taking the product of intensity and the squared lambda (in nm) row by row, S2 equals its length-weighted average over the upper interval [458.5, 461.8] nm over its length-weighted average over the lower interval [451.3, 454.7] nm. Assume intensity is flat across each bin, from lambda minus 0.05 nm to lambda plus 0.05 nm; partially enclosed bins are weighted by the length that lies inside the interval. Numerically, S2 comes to 1.0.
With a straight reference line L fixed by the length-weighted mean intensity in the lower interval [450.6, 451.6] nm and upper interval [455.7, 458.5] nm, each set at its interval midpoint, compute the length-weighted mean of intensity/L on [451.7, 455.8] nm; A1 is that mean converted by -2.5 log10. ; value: -0.05 mag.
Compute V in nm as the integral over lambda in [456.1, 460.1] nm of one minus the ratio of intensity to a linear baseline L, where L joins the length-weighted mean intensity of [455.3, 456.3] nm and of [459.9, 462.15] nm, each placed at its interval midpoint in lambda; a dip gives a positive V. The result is 0.228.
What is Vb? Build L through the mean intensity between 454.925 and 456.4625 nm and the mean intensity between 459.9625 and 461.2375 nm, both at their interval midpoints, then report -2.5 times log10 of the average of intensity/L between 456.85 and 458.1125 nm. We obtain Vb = 0.07 mag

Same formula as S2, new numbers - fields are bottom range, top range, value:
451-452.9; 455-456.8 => 1.02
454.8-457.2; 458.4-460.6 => 0.95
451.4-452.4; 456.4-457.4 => 0.92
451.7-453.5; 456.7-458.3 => 0.93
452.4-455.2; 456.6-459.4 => 0.97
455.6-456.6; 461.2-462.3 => 0.88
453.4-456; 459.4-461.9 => 0.95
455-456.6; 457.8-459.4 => 0.92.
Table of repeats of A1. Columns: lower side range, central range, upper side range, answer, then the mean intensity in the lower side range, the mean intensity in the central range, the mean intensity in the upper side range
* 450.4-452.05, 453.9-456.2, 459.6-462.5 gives -0.07 mag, 14.3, 14.9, 13.5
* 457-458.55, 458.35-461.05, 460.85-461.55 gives -0.02 mag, 13.7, 13.7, 13.3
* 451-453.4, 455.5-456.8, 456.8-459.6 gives -0.08 mag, 14.9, 15.2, 13.7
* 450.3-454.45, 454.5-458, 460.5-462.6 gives -0.03 mag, 14.5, 14.5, 13.4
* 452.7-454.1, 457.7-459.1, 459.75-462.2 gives -0.02 mag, 14.2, 14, 13.5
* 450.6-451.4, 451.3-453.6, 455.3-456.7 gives -0.05 mag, 13.8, 14.9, 15.3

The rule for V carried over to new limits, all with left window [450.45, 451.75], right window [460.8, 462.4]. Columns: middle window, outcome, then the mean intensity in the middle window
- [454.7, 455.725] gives -0.082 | 14.9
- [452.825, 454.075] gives -0.015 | 14.1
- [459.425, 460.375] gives -0.030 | 13.8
